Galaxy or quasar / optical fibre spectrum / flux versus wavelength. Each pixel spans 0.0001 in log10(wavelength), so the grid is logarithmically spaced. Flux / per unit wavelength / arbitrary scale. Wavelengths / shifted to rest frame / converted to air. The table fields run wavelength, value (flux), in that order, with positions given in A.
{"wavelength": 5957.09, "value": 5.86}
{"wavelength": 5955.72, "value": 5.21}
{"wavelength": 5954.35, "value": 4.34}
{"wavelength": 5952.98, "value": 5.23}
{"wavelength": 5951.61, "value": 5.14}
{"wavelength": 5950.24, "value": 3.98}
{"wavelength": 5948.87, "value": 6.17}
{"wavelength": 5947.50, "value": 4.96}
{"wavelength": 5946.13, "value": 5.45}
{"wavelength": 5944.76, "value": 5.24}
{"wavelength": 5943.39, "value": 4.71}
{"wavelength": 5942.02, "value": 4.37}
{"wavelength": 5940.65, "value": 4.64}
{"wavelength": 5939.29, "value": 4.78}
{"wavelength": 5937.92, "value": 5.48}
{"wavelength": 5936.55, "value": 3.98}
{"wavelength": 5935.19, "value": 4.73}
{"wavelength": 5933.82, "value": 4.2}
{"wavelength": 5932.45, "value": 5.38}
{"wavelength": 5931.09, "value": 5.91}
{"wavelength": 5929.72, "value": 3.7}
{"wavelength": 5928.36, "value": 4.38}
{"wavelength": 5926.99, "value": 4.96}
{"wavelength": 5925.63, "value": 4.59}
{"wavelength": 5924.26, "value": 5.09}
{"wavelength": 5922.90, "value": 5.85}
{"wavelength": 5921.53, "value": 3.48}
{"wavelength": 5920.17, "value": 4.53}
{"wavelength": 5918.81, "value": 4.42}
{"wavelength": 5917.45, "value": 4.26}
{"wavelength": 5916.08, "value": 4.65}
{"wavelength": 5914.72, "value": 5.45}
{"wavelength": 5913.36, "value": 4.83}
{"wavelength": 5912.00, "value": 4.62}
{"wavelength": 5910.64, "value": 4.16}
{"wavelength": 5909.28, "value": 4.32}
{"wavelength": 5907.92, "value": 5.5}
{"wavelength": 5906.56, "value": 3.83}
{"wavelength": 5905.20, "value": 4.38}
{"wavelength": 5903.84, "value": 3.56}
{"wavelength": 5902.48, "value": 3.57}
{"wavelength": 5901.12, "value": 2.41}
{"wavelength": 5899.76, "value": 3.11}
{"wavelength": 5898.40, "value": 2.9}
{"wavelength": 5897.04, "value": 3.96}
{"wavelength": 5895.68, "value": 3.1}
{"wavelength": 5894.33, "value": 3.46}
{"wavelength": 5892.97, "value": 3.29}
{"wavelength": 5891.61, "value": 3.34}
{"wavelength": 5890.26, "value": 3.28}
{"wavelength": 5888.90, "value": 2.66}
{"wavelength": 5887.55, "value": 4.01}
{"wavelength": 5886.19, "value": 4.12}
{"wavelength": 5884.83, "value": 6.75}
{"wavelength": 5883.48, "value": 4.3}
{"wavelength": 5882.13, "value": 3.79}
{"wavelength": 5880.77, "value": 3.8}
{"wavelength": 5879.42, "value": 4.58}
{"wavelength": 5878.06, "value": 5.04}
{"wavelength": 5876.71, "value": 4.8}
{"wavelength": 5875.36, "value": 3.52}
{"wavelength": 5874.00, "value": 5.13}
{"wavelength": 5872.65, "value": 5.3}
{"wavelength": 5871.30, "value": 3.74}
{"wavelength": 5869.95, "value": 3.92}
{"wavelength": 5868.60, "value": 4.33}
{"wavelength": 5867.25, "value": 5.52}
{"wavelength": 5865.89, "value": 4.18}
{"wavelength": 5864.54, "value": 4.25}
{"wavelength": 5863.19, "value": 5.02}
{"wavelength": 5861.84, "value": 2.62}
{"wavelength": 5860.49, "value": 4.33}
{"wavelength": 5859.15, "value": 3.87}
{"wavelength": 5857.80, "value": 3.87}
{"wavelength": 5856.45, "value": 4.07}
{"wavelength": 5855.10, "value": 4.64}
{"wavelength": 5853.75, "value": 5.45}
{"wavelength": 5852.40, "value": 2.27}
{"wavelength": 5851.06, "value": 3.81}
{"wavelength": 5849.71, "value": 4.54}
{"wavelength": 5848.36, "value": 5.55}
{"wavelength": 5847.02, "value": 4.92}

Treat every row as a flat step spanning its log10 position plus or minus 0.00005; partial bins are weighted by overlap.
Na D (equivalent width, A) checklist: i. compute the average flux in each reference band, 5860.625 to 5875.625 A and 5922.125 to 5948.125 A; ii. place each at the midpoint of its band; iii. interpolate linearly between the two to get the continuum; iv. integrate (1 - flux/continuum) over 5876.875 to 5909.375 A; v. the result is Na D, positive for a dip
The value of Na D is 4.6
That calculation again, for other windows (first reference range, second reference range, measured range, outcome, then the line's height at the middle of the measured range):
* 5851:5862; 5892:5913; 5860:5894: -3.11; 3.86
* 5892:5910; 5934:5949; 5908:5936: -2.73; 4.29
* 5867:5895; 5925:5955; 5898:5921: 1.82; 4.51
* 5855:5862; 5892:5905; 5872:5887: -4.32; 3.6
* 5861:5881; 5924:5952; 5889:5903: 4.13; 4.56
